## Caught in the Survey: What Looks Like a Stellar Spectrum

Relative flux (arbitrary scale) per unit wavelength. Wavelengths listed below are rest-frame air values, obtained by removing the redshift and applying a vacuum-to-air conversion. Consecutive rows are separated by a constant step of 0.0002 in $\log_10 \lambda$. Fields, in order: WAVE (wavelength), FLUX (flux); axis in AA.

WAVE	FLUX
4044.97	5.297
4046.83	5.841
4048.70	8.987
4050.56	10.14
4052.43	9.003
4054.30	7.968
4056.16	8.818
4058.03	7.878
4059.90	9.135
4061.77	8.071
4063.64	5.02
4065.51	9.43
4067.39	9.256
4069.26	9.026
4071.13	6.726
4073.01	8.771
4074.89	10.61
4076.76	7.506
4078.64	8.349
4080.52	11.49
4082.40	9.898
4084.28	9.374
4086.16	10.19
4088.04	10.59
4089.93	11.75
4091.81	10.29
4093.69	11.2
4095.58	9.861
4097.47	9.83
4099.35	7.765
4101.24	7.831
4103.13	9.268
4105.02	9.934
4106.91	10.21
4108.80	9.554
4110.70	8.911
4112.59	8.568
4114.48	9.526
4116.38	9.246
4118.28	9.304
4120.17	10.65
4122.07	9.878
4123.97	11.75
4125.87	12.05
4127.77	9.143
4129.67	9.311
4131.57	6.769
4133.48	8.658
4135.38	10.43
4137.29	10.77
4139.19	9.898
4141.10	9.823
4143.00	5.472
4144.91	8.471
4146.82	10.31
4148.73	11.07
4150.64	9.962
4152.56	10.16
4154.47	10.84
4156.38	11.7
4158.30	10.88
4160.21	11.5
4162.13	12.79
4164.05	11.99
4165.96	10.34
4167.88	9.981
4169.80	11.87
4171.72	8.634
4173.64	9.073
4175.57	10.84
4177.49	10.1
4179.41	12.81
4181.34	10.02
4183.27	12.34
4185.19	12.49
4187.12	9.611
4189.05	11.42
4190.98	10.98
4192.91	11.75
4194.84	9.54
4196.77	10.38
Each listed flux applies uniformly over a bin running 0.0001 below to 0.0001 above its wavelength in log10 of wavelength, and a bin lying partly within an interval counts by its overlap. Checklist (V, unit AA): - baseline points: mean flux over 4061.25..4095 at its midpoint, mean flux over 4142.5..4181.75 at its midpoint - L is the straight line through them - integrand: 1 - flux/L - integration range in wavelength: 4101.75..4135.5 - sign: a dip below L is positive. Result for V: 1.05 AA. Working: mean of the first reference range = 9.33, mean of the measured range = 9.58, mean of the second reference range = 10.5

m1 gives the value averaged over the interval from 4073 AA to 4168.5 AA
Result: 9.9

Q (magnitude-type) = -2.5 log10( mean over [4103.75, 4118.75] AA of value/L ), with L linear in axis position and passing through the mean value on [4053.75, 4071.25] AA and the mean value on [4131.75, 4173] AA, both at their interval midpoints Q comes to -0.01 mag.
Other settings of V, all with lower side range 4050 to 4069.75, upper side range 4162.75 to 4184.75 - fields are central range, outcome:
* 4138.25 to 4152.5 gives 1.2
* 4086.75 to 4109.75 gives -1.5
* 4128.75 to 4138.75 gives 0.8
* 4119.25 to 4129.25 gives -0.8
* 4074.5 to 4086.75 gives -0.9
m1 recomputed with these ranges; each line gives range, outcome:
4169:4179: 10.2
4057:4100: 9.23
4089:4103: 9.76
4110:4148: 9.46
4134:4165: 10.4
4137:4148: 9.07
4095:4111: 9.24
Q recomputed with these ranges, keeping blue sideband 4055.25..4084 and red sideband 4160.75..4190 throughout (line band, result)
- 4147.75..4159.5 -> -0.030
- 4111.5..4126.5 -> -0.035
